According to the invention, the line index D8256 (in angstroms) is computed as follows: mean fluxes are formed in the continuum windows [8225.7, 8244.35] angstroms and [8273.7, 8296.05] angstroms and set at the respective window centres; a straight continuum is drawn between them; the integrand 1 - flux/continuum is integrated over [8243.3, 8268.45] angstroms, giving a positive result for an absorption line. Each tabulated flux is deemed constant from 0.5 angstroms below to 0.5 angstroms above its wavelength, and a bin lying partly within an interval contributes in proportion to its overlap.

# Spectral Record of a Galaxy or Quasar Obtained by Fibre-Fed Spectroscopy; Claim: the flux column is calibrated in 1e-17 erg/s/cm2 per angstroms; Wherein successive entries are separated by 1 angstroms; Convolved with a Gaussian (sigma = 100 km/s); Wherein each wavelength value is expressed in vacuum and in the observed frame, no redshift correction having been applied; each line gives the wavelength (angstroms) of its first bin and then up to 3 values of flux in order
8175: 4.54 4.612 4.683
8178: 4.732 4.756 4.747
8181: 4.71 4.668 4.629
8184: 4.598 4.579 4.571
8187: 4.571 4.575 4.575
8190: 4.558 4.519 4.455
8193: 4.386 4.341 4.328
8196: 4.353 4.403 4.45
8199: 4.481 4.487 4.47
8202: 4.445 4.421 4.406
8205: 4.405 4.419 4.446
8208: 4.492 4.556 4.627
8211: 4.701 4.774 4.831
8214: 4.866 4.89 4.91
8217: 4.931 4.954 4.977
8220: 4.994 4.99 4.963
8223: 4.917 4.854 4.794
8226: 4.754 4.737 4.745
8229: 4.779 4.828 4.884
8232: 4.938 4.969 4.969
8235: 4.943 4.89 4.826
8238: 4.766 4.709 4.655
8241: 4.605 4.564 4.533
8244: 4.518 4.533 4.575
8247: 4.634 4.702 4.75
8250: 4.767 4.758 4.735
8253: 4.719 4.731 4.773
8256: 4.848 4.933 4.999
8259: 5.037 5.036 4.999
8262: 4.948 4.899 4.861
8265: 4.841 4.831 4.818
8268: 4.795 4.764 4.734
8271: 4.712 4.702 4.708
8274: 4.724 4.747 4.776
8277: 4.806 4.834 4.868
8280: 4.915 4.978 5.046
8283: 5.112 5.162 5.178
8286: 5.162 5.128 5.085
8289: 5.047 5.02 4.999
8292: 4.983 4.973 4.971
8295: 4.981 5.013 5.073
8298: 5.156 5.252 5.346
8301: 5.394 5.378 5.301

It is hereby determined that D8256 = 0.31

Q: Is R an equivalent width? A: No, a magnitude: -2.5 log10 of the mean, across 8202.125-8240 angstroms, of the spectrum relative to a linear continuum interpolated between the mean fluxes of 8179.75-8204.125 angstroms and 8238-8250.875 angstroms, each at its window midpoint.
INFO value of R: -0.045 mag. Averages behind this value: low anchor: 4.51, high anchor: 4.64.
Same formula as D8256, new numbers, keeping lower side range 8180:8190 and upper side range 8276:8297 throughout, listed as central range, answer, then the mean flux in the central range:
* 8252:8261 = 0.02 angstroms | 4.88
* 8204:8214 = 0.25 angstroms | 4.59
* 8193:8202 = 0.48 angstroms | 4.41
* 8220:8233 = -0.23 angstroms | 4.86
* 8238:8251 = 0.55 angstroms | 4.64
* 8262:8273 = 0.30 angstroms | 4.8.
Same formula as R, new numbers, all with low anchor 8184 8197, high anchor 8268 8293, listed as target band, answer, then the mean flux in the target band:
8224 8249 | -0.01 mag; 4.75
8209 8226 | -0.06 mag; 4.86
